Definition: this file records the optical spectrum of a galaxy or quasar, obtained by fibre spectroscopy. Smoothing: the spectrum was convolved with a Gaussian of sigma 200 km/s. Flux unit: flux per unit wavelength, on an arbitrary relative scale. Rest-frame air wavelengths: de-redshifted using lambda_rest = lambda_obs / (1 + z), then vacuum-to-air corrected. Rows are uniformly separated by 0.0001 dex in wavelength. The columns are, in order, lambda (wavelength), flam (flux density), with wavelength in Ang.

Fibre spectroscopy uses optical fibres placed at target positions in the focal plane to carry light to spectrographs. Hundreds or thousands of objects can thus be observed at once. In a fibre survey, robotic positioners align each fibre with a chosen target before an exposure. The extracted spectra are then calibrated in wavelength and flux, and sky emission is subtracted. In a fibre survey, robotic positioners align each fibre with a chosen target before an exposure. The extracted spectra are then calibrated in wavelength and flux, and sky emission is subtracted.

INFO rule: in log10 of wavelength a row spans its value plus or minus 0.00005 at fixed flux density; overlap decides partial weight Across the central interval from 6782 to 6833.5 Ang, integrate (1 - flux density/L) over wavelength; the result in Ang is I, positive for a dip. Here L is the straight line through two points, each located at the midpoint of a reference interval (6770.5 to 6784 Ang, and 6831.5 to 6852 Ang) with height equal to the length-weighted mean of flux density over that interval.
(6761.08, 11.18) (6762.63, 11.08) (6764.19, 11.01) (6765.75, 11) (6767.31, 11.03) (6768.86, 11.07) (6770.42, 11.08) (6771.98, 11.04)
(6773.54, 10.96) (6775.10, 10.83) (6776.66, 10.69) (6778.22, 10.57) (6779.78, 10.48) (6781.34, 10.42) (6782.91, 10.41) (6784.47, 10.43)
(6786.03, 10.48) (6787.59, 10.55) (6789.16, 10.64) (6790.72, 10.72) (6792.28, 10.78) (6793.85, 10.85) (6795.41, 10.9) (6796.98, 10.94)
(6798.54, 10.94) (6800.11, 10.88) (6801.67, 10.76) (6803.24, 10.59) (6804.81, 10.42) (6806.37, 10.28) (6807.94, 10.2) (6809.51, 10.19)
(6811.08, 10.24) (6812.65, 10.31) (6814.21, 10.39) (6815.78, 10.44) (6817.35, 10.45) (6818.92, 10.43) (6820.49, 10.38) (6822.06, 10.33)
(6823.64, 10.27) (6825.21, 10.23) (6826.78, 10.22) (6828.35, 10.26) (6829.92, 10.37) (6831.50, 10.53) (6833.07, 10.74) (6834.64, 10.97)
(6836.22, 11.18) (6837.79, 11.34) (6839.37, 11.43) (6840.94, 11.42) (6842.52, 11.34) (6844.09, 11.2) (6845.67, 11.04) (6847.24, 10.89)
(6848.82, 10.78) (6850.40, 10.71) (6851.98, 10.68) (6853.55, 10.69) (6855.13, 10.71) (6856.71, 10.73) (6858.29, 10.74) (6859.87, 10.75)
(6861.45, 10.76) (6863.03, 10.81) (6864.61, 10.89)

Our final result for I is 1.7 Ang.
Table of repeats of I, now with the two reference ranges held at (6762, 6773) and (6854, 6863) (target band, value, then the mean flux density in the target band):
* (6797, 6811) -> 0.5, 10.5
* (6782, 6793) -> 0.4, 10.6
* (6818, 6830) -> 0.6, 10.3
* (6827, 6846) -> -0.3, 11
